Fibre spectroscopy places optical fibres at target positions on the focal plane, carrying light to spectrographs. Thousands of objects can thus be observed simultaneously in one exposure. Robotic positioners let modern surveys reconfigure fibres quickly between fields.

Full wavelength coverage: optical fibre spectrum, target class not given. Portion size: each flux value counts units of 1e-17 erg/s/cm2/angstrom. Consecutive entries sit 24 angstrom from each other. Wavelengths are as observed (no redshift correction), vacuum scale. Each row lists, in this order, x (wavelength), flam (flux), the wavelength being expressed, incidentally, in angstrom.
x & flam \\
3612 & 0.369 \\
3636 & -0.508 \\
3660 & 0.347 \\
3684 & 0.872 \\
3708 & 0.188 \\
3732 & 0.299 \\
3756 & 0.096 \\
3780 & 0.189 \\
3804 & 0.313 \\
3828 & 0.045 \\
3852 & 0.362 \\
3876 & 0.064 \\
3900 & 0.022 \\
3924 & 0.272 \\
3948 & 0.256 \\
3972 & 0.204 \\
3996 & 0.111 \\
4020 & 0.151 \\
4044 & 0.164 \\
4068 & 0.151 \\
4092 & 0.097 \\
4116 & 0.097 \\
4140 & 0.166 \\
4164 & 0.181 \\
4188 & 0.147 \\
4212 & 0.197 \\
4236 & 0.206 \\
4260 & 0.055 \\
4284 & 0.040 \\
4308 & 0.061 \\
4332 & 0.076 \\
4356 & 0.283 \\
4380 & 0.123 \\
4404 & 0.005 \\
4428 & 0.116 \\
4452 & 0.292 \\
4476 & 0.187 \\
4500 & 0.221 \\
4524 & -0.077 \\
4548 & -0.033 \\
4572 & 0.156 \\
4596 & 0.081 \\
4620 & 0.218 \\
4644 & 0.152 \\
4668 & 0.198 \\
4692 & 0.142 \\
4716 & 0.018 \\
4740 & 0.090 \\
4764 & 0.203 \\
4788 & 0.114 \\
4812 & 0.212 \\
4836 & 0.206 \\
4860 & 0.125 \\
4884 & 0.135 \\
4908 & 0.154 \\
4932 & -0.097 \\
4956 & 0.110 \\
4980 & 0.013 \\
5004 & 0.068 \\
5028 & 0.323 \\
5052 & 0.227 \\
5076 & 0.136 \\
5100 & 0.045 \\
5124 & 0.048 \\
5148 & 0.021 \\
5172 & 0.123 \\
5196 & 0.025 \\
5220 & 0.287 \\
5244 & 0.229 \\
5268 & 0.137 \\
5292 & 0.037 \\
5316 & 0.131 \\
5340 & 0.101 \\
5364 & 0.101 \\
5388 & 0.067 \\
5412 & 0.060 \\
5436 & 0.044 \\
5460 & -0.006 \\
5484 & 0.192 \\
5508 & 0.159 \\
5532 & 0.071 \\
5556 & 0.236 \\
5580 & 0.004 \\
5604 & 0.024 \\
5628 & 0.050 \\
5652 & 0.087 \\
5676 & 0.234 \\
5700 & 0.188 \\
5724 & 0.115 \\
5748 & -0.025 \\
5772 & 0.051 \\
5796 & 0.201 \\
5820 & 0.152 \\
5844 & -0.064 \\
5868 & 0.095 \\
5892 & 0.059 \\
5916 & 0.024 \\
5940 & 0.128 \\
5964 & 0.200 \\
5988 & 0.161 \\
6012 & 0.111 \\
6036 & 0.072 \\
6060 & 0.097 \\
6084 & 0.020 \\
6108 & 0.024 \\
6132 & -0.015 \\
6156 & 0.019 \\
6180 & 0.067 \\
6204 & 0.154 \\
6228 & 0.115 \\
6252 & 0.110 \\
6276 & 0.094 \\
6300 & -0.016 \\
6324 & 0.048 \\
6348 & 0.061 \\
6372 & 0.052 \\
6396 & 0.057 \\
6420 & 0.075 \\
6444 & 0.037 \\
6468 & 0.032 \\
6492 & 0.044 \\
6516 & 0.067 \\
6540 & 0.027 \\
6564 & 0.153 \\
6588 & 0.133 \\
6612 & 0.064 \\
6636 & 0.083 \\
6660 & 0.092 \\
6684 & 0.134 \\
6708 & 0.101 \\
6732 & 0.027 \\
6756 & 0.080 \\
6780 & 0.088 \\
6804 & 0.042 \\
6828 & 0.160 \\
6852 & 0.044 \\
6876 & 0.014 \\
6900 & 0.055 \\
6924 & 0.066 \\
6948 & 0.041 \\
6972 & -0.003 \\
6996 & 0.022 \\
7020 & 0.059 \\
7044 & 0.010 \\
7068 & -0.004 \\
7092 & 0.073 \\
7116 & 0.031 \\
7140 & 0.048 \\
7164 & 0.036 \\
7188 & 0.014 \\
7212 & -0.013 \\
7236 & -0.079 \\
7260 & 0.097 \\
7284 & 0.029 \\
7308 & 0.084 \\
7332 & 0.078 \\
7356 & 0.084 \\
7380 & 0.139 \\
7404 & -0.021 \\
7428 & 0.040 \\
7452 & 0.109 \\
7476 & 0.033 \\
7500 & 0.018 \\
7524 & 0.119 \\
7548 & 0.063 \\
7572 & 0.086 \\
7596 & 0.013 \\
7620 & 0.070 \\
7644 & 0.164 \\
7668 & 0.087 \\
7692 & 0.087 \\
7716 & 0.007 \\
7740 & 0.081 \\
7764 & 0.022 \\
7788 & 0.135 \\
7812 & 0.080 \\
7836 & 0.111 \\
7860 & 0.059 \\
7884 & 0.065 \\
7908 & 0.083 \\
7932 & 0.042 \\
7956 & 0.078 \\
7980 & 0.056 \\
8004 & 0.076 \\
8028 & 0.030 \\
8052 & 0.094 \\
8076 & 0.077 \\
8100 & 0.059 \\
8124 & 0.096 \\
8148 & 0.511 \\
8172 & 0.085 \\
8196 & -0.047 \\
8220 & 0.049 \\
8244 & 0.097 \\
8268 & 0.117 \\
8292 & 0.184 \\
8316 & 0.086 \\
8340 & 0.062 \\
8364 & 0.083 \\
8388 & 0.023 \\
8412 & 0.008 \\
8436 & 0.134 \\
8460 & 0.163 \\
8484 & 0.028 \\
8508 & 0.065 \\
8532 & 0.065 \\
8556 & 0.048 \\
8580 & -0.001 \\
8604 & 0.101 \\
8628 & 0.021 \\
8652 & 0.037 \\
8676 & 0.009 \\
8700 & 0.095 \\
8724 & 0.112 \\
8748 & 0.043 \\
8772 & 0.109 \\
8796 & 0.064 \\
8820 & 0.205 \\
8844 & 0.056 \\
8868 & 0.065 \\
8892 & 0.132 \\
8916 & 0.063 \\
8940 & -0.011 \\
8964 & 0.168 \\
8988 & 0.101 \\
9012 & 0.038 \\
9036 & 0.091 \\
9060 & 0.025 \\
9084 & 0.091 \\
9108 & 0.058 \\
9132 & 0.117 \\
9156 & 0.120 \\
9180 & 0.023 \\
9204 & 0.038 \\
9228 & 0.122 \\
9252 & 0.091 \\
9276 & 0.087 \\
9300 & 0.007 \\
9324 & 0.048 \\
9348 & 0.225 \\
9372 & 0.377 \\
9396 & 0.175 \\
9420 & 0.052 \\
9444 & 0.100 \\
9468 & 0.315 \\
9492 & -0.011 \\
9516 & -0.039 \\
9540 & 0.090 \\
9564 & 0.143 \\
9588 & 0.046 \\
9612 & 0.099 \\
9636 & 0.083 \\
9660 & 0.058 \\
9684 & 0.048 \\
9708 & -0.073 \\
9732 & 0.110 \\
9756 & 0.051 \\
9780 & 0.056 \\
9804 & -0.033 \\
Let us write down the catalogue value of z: 1.18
